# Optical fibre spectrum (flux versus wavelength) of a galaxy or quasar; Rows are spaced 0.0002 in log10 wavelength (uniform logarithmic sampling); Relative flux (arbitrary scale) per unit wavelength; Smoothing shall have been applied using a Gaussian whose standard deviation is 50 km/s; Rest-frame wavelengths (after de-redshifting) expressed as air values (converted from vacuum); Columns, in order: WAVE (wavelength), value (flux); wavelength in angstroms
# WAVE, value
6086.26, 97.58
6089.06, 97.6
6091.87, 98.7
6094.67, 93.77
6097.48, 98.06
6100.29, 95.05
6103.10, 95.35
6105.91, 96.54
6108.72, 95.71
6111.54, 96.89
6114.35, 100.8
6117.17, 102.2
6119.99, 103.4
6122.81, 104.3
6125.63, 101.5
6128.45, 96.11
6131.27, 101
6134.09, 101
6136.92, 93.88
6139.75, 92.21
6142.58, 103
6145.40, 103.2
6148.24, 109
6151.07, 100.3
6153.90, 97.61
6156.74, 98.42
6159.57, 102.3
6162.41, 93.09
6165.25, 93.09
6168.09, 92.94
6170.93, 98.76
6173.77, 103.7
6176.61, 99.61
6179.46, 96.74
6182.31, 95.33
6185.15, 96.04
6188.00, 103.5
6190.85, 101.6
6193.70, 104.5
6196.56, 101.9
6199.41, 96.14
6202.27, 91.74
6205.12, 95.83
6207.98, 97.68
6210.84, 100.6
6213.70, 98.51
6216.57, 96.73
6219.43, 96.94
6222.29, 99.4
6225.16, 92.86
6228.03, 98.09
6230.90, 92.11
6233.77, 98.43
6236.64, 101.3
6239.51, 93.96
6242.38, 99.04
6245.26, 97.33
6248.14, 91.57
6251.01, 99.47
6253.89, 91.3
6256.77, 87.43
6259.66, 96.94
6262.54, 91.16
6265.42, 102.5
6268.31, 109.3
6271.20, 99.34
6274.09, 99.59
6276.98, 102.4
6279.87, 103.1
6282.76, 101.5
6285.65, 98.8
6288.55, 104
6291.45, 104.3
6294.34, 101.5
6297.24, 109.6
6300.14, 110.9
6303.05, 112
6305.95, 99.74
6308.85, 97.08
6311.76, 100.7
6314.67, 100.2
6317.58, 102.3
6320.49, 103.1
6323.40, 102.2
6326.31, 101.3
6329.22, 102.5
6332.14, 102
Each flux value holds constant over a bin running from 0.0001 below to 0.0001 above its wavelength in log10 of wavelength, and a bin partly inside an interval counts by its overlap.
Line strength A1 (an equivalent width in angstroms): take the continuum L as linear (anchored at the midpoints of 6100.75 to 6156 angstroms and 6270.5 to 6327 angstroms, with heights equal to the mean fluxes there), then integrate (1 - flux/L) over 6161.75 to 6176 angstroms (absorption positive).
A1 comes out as 0.5 angstroms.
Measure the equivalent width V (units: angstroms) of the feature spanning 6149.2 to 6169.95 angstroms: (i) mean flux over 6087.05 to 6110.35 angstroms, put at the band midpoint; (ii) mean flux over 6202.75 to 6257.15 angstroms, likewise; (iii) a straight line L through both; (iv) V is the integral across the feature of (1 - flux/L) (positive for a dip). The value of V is -0.2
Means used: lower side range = 96.4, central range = 97.1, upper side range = 96.3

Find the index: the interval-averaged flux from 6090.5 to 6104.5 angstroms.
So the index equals 96.2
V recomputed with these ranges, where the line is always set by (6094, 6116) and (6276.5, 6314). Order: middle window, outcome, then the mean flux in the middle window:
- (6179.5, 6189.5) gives 0.1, 98.1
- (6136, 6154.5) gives -0.4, 100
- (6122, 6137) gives -0.4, 100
